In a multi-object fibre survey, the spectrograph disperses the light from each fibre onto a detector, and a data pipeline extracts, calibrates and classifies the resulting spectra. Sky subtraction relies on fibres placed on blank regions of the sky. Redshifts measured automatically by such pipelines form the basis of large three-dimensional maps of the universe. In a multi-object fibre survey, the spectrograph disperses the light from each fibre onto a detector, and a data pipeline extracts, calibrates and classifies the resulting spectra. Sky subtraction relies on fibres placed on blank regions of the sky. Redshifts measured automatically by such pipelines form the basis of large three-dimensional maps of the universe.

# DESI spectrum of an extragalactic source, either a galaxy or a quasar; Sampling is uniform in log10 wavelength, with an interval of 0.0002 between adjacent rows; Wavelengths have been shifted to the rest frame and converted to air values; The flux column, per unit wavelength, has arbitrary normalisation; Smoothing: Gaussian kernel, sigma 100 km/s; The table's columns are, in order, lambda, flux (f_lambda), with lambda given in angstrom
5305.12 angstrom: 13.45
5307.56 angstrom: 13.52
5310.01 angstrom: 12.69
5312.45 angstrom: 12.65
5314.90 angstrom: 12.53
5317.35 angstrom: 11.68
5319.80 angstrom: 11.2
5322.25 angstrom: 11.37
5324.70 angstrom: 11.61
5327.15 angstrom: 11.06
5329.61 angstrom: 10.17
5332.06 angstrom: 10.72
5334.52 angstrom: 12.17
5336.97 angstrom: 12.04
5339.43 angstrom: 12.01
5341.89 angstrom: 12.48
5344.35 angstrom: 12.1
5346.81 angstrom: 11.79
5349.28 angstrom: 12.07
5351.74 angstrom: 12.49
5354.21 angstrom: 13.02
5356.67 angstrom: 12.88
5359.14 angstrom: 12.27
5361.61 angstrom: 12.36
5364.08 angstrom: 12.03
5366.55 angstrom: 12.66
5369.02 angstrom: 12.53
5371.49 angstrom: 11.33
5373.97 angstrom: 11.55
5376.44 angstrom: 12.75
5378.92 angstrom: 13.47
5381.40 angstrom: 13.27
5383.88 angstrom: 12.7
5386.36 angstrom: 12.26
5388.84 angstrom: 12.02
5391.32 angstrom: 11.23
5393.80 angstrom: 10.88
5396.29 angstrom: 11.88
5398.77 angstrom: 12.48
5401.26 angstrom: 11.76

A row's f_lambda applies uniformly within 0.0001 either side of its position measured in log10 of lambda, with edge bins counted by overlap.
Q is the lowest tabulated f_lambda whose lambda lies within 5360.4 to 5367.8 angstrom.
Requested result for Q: 12.03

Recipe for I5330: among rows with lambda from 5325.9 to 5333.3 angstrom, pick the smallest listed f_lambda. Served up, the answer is 10.17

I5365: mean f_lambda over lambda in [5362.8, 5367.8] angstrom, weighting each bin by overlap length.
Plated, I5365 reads 12.4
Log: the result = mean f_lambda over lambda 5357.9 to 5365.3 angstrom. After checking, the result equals 12.2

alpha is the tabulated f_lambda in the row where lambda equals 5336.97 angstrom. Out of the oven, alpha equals 12.04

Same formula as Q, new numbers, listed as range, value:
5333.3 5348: 11.79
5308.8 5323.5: 11.2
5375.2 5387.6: 12.26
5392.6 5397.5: 10.88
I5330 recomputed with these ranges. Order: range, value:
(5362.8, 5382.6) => 11.33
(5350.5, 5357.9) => 12.49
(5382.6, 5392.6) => 11.23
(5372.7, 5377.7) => 11.55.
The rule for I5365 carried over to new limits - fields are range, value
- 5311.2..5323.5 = 11.9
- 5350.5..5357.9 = 12.8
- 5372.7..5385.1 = 12.7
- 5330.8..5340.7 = 11.7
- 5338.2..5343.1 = 12.2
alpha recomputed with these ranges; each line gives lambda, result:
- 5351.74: 12.49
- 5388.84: 12.02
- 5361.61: 12.36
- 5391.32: 11.23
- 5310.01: 12.69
